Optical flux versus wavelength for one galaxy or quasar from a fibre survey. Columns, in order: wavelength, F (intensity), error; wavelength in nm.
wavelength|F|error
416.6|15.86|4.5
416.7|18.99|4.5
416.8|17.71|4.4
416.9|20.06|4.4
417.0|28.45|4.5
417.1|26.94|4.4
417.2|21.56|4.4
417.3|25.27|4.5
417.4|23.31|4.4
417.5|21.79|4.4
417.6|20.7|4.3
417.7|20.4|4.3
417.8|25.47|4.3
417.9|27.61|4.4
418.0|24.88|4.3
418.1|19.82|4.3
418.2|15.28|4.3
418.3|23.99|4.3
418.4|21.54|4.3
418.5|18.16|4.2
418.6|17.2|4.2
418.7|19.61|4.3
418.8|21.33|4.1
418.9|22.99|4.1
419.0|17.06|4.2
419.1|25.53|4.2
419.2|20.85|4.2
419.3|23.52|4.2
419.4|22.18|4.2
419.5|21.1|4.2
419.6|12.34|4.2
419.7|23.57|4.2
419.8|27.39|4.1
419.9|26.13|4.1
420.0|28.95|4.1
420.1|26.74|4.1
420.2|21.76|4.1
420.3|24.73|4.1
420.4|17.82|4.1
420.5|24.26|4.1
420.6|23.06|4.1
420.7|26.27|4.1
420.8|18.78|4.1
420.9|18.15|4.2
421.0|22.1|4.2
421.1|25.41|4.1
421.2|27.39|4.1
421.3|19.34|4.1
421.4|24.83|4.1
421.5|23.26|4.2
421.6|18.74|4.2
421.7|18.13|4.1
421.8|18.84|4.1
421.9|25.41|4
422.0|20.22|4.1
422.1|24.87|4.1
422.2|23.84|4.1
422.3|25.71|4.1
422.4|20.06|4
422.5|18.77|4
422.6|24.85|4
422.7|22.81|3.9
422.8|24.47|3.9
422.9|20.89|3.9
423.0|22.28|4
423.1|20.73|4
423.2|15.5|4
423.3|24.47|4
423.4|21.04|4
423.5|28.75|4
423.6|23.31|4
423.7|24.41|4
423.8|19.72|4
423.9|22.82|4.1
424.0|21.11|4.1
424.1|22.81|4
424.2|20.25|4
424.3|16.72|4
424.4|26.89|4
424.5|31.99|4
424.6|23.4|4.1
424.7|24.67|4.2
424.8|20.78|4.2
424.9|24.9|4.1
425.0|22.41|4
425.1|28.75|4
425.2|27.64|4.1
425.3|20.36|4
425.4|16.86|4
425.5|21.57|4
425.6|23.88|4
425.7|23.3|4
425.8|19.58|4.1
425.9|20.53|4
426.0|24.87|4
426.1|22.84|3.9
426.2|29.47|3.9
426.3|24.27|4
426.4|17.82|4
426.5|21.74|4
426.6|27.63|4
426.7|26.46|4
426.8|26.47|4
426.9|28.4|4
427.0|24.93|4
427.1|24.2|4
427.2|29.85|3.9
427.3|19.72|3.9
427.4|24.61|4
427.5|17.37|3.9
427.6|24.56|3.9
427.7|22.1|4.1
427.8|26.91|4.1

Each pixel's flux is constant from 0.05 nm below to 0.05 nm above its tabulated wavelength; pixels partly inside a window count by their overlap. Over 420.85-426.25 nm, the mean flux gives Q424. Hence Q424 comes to 22.7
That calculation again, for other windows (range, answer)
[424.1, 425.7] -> 23.4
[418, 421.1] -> 21.9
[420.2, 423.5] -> 22.2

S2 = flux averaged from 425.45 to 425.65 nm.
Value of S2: 22.7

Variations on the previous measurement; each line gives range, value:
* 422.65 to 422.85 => 23.6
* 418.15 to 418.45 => 20.3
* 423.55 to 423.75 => 23.9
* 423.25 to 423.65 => 24.4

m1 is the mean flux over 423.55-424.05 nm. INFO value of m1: 22.3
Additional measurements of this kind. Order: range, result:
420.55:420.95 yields 21.6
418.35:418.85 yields 19.6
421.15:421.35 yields 23.4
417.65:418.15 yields 23.6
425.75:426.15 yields 22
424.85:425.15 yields 25.4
